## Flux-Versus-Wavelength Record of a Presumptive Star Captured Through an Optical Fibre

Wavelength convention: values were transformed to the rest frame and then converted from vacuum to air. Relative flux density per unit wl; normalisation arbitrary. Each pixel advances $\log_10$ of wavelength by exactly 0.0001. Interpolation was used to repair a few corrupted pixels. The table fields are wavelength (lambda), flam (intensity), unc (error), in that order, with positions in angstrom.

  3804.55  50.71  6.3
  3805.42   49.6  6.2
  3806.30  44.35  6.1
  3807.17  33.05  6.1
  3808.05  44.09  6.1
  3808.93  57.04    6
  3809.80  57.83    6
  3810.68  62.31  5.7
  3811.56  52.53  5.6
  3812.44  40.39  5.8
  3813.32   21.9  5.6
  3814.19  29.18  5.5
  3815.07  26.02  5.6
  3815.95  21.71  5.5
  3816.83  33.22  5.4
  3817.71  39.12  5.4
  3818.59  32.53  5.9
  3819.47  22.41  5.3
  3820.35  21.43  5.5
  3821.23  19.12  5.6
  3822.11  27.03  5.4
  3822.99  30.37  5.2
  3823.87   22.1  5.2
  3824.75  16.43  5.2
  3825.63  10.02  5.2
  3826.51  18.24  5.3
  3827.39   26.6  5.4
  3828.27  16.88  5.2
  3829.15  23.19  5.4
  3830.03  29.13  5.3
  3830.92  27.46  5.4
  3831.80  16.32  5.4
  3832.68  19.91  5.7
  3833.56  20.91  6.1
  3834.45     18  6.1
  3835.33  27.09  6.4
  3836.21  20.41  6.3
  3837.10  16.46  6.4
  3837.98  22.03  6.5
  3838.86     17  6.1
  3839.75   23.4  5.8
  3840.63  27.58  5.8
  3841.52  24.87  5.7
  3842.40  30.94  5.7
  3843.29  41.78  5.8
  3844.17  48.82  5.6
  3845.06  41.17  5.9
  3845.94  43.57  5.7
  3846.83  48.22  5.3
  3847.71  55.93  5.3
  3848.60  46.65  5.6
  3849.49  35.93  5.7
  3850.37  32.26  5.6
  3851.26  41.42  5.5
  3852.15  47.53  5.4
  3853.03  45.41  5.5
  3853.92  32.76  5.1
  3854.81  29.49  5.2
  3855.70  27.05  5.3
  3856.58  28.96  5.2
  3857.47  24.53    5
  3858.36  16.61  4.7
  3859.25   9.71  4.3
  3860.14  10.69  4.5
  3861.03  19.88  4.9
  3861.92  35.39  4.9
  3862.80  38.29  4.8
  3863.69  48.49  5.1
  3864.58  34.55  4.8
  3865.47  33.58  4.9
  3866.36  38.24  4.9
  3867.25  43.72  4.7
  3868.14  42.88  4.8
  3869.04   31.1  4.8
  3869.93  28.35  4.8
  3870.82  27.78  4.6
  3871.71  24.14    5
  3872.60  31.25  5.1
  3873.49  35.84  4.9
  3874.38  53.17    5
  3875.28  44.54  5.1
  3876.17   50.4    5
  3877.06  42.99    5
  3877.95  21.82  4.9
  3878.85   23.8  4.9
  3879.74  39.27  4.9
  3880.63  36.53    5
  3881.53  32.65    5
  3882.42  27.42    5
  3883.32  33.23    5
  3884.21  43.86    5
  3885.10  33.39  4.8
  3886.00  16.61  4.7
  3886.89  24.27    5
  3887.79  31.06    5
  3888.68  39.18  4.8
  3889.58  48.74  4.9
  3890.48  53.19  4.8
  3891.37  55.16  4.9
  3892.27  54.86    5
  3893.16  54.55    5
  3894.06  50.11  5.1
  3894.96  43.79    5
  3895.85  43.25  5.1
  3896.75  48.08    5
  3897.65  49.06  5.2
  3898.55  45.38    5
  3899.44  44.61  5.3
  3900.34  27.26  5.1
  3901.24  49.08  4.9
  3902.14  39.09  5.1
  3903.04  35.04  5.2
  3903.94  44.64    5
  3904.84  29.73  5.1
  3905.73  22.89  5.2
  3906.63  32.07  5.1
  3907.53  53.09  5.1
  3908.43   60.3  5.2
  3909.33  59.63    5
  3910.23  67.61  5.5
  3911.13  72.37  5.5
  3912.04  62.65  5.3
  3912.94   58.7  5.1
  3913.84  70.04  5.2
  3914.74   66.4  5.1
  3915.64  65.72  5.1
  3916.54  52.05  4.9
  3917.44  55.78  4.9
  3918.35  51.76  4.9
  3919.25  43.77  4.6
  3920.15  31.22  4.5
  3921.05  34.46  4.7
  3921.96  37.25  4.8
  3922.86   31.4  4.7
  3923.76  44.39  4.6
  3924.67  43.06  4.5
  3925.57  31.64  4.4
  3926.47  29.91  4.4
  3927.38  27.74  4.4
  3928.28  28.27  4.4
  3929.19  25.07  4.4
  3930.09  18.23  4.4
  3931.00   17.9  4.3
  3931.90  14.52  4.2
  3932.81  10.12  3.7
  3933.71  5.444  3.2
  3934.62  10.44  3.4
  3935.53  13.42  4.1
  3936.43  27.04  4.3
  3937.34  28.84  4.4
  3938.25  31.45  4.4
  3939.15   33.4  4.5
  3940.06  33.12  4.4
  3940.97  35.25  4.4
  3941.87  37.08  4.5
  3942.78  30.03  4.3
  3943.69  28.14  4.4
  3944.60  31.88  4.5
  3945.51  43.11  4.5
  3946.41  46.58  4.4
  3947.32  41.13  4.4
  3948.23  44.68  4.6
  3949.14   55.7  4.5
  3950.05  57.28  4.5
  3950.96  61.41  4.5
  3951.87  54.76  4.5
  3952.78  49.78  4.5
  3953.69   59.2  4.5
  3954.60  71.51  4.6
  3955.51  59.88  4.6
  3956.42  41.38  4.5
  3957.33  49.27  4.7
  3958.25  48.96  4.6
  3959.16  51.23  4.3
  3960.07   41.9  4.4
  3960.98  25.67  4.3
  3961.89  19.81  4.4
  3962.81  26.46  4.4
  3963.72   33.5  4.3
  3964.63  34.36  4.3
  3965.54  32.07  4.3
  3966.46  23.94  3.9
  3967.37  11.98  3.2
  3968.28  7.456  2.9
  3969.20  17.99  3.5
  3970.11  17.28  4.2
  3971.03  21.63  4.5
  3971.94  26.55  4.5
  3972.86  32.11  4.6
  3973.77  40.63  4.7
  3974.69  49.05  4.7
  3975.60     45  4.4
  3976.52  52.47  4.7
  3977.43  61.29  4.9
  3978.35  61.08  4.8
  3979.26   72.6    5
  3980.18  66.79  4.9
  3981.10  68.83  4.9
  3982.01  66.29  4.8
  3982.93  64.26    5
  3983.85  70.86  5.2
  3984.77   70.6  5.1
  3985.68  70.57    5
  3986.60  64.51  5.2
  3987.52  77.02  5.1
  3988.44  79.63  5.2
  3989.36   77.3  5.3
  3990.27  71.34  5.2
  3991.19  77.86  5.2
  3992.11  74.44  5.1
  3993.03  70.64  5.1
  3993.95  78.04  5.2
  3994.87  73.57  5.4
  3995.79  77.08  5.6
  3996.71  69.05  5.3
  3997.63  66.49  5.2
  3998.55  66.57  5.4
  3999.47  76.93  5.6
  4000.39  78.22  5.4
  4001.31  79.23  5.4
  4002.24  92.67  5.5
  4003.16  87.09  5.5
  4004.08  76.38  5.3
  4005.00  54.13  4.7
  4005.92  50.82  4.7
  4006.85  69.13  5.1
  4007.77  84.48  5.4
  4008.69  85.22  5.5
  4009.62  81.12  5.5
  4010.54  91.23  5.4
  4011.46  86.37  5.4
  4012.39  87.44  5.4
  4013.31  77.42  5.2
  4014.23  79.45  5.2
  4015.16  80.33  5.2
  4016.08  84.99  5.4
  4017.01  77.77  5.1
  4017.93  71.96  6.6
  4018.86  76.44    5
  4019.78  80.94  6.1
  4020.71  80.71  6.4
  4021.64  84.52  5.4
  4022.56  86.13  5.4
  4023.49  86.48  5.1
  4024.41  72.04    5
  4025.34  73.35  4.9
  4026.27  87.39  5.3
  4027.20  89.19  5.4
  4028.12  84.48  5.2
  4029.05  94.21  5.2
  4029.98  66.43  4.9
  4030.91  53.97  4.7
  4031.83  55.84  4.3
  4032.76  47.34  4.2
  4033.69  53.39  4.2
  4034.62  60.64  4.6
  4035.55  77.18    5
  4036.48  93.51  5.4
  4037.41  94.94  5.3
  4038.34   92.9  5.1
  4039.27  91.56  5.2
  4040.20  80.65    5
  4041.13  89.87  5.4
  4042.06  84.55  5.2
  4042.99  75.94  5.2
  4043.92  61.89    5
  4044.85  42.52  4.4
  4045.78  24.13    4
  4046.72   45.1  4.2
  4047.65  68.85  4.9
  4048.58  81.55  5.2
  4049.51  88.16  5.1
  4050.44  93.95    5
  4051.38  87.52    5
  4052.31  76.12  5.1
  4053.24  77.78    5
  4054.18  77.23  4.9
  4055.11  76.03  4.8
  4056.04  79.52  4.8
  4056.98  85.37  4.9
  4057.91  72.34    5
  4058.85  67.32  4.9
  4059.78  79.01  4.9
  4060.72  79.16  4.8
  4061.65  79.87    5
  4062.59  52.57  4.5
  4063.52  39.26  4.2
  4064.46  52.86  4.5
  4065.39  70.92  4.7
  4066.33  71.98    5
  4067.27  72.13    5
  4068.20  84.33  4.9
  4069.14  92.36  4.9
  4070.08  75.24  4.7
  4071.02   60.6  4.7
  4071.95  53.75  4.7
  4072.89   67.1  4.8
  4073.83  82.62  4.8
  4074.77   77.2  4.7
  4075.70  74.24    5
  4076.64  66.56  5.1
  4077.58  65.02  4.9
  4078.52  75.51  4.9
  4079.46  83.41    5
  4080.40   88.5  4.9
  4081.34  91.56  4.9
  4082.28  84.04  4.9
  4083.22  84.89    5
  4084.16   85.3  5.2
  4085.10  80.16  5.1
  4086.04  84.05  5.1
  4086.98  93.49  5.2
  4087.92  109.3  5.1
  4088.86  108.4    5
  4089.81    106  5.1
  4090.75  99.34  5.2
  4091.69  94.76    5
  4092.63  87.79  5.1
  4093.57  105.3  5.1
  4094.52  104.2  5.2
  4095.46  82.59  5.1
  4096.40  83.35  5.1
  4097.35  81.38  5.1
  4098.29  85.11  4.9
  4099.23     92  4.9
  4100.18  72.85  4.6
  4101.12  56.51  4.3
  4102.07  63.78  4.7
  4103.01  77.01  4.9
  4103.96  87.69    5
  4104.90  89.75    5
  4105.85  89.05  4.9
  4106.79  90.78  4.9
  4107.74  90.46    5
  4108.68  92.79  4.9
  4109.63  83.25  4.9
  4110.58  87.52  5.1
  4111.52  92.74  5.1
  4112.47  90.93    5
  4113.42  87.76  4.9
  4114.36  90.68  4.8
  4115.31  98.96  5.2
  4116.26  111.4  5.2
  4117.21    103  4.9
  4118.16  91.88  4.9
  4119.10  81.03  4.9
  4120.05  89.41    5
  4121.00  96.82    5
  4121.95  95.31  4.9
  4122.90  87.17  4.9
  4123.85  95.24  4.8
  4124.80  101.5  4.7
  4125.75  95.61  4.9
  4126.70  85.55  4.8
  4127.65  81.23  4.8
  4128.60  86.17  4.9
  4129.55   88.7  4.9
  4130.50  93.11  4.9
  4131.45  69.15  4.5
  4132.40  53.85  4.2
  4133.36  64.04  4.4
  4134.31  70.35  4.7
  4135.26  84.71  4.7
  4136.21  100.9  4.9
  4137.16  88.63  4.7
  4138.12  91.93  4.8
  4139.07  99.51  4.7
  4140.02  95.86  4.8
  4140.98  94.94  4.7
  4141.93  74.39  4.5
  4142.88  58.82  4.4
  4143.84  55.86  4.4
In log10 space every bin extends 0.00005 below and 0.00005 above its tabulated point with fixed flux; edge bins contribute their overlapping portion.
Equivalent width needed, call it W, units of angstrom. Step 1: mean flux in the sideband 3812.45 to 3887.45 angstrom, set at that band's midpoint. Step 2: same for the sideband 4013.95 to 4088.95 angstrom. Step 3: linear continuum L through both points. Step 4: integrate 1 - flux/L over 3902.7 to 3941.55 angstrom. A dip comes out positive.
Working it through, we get 6.46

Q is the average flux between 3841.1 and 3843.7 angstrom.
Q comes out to 32.5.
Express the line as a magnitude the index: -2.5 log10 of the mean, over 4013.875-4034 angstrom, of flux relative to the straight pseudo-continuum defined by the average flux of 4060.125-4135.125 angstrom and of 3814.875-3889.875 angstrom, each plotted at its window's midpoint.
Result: -0.13 mag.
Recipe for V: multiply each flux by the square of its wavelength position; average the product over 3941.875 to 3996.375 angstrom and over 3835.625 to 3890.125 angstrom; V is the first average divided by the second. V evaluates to 1.6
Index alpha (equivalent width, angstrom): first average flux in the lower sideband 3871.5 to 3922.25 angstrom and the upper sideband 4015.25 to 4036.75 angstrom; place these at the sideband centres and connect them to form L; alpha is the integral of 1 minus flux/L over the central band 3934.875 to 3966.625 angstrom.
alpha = 9.52 angstrom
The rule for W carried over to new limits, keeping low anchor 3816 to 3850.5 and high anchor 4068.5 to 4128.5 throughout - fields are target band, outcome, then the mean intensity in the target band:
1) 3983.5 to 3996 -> -2.2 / 73.8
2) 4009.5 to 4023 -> -2.6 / 81.8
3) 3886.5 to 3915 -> -3.2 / 47.9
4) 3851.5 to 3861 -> 1.6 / 27.2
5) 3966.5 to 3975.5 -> 5.1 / 25.7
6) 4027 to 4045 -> -0.5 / 74.9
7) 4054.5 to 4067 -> 1.3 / 69.8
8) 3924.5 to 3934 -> 5.1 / 22.6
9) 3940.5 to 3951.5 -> 2.1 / 42.8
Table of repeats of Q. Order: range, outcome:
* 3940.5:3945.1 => 32.6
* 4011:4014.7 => 82.6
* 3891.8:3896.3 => 49.3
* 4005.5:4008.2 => 68.1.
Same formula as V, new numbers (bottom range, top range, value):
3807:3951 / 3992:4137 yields 2.46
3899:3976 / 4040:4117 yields 2.24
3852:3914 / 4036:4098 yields 2.21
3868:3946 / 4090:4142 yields 2.55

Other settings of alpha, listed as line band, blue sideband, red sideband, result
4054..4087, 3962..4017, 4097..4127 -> 2.0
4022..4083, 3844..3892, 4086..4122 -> 3.2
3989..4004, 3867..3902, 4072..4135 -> -3.0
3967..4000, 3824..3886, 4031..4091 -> 0.7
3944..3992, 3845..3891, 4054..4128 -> 6.8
